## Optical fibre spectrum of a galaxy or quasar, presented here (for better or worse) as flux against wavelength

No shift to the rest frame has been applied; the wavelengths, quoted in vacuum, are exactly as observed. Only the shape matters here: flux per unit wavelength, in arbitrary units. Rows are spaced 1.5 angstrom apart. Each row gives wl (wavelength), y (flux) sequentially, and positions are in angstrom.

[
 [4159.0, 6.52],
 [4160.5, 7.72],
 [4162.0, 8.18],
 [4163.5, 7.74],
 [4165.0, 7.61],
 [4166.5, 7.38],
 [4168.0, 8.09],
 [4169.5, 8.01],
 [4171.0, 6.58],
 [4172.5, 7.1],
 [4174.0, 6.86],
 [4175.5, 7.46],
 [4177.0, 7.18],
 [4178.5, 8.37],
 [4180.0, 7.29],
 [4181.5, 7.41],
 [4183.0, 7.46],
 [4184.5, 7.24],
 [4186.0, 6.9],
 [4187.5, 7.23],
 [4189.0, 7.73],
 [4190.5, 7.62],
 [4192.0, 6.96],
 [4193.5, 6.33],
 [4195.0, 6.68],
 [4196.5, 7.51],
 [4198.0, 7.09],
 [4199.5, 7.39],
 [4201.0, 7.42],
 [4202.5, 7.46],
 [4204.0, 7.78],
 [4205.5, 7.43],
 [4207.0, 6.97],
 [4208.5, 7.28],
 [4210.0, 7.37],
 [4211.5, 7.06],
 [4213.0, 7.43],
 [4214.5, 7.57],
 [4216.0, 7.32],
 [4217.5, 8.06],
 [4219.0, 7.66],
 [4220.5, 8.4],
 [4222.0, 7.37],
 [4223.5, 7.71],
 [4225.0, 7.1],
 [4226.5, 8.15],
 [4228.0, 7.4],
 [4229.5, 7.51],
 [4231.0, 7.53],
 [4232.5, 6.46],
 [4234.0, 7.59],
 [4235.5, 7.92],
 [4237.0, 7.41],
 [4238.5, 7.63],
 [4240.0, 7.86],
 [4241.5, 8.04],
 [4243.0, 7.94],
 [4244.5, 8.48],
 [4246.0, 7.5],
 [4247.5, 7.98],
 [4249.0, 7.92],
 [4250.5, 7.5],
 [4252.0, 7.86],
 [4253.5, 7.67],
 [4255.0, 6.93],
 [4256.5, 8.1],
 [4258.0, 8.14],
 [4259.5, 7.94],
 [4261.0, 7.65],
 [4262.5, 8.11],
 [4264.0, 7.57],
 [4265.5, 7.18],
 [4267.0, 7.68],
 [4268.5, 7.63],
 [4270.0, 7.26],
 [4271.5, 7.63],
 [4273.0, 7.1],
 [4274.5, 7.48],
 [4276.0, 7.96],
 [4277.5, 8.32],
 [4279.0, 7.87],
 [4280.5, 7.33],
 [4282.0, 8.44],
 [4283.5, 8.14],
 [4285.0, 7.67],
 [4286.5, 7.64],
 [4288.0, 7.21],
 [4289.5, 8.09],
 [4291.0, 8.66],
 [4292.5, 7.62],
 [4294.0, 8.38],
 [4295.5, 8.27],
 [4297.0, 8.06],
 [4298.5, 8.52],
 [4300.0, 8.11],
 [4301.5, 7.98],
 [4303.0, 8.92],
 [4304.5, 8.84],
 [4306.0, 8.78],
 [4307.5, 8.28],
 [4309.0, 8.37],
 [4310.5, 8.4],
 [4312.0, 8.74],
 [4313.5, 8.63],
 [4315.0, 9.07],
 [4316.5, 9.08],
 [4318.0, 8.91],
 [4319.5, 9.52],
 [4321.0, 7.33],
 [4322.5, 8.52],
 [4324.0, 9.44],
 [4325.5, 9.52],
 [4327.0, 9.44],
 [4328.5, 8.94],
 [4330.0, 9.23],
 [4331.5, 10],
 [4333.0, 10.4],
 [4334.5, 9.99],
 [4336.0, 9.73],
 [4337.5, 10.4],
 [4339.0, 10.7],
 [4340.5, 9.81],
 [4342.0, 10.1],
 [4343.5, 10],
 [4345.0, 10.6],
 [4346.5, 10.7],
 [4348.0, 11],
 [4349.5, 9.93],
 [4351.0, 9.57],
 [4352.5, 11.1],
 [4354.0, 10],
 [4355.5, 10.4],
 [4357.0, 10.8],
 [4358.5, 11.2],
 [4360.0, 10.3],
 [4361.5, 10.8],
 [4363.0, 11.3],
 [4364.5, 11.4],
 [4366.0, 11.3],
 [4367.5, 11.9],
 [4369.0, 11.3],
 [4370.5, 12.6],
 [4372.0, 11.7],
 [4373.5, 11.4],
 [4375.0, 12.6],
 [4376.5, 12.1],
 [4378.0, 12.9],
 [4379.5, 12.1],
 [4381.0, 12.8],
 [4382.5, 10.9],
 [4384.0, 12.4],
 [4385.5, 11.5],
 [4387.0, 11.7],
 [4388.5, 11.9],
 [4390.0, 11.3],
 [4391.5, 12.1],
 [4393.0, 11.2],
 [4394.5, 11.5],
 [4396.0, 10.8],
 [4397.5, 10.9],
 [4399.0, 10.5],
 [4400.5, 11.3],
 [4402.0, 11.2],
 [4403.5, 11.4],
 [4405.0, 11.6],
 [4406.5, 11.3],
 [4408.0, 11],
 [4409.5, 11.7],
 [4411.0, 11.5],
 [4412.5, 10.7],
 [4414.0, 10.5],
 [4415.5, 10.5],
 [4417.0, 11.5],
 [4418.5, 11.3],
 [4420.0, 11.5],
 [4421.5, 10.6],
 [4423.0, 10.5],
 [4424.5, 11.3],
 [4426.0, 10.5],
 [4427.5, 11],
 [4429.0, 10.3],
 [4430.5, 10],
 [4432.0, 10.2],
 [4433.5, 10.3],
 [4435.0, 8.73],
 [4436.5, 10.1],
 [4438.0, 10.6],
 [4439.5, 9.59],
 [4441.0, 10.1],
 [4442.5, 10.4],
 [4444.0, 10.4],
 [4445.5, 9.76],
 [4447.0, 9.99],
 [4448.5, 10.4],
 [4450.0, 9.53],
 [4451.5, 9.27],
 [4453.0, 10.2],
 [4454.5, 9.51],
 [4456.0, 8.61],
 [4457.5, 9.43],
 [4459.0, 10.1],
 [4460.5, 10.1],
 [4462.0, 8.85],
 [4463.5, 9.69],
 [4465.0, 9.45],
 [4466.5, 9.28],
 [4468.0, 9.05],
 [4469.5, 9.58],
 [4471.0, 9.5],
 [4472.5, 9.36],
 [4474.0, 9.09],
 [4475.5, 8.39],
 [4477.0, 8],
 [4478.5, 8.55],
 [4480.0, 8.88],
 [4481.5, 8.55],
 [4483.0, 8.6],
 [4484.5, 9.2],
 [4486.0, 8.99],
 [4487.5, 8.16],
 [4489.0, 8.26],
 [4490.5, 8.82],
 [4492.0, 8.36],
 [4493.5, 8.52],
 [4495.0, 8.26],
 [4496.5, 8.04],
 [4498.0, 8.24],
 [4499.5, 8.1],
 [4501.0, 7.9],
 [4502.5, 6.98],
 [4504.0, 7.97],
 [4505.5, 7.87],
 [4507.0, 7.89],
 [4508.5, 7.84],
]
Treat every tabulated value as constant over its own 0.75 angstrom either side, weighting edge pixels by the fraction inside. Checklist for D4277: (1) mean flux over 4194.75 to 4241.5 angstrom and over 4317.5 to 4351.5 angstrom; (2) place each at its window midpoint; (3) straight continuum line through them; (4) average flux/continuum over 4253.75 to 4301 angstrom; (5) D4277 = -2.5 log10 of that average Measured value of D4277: 0.106 mag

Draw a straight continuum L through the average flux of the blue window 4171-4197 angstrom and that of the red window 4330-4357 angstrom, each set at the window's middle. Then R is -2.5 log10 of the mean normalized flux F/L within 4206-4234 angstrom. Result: 0.06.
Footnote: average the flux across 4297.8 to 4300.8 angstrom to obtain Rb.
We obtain 8.31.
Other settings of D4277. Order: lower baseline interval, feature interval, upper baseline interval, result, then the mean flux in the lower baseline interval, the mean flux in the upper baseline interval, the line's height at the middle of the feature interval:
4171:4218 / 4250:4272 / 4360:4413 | 0.15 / 7.31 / 11.5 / 8.77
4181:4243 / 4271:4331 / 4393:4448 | 0.06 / 7.43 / 10.7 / 8.83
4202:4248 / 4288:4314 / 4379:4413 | 0.12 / 7.59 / 11.4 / 9.31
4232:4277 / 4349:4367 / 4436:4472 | -0.22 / 7.68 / 9.72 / 8.74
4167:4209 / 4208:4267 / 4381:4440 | 0.07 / 7.32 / 11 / 8.13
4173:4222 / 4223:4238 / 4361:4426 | 0.08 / 7.37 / 11.4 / 8.06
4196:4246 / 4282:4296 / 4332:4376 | 0.16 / 7.55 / 10.8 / 9.21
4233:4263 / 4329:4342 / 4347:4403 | 0.02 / 7.79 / 11.3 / 10.2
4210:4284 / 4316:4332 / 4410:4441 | -0.02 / 7.68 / 10.6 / 8.92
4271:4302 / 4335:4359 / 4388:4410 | -0.07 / 7.93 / 11.3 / 9.74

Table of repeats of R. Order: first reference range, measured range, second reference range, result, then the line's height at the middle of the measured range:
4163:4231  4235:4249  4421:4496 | -0.01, 7.77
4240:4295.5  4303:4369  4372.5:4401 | 0.02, 10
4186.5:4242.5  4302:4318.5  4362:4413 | 0.12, 9.73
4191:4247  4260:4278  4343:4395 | 0.15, 8.76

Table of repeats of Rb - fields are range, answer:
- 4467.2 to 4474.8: 9.31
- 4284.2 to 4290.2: 7.65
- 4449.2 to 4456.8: 9.43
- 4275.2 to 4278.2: 8.13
